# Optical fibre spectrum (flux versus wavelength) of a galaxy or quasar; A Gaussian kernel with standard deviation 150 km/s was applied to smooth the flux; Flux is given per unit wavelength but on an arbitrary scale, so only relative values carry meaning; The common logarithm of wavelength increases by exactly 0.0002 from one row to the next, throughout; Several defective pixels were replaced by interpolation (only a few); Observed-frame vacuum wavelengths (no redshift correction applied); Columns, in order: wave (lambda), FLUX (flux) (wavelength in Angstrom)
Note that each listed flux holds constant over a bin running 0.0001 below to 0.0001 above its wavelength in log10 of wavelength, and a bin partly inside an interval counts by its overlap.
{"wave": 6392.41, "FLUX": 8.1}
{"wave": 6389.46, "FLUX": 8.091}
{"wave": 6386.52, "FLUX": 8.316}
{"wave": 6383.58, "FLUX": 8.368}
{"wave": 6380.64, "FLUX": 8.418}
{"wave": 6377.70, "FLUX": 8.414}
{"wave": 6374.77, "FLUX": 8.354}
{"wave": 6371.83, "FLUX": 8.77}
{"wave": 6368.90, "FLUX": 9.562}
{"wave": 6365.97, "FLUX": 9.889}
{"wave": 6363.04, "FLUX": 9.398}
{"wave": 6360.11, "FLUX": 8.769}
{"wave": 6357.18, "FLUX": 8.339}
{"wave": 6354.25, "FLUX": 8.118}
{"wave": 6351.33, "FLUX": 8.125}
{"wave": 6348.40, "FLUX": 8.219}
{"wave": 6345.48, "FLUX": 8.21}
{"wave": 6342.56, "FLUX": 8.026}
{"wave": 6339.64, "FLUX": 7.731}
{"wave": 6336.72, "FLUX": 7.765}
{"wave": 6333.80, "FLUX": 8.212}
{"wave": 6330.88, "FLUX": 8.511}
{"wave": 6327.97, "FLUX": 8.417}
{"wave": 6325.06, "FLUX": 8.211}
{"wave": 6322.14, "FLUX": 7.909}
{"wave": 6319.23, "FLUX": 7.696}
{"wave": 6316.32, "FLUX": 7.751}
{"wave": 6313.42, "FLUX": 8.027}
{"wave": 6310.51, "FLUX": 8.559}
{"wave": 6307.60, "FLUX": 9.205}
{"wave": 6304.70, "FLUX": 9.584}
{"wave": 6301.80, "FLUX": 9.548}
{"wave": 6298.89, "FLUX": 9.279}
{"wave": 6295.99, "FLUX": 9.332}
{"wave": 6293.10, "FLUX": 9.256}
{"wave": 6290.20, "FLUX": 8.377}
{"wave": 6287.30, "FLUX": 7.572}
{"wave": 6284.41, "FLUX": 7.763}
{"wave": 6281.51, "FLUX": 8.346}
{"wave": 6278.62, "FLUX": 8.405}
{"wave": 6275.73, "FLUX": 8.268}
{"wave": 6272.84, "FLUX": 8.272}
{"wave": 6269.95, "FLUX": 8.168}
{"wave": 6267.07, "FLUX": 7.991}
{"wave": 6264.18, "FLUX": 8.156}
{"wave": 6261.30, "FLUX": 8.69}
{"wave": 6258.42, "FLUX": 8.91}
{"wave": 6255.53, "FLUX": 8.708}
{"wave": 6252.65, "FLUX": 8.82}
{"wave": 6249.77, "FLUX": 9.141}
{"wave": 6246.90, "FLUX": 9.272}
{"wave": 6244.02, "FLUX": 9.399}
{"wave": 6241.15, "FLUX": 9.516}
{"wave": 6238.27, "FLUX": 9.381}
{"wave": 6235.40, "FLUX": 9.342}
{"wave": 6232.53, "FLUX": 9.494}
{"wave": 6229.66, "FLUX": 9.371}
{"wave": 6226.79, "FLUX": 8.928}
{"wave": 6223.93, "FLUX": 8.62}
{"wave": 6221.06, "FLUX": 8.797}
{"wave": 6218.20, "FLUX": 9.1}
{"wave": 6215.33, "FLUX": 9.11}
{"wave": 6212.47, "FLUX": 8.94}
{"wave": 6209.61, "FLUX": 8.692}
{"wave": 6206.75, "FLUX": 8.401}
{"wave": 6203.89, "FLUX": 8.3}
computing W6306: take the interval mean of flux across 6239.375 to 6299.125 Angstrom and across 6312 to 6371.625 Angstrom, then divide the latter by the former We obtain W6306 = 0.97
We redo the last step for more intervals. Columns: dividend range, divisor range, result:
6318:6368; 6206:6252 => 0.92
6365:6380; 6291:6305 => 0.96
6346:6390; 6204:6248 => 0.95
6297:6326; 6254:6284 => 1.03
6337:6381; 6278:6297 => 1.01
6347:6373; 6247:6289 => 1.05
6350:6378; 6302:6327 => 1.04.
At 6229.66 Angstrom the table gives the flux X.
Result 9.371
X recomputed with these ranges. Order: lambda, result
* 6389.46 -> 8.091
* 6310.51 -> 8.559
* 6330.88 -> 8.511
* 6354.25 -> 8.118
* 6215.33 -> 9.11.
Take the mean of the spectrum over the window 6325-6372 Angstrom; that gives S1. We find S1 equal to 8.49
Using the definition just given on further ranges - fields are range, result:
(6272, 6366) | 8.44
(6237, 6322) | 8.65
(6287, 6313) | 8.99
